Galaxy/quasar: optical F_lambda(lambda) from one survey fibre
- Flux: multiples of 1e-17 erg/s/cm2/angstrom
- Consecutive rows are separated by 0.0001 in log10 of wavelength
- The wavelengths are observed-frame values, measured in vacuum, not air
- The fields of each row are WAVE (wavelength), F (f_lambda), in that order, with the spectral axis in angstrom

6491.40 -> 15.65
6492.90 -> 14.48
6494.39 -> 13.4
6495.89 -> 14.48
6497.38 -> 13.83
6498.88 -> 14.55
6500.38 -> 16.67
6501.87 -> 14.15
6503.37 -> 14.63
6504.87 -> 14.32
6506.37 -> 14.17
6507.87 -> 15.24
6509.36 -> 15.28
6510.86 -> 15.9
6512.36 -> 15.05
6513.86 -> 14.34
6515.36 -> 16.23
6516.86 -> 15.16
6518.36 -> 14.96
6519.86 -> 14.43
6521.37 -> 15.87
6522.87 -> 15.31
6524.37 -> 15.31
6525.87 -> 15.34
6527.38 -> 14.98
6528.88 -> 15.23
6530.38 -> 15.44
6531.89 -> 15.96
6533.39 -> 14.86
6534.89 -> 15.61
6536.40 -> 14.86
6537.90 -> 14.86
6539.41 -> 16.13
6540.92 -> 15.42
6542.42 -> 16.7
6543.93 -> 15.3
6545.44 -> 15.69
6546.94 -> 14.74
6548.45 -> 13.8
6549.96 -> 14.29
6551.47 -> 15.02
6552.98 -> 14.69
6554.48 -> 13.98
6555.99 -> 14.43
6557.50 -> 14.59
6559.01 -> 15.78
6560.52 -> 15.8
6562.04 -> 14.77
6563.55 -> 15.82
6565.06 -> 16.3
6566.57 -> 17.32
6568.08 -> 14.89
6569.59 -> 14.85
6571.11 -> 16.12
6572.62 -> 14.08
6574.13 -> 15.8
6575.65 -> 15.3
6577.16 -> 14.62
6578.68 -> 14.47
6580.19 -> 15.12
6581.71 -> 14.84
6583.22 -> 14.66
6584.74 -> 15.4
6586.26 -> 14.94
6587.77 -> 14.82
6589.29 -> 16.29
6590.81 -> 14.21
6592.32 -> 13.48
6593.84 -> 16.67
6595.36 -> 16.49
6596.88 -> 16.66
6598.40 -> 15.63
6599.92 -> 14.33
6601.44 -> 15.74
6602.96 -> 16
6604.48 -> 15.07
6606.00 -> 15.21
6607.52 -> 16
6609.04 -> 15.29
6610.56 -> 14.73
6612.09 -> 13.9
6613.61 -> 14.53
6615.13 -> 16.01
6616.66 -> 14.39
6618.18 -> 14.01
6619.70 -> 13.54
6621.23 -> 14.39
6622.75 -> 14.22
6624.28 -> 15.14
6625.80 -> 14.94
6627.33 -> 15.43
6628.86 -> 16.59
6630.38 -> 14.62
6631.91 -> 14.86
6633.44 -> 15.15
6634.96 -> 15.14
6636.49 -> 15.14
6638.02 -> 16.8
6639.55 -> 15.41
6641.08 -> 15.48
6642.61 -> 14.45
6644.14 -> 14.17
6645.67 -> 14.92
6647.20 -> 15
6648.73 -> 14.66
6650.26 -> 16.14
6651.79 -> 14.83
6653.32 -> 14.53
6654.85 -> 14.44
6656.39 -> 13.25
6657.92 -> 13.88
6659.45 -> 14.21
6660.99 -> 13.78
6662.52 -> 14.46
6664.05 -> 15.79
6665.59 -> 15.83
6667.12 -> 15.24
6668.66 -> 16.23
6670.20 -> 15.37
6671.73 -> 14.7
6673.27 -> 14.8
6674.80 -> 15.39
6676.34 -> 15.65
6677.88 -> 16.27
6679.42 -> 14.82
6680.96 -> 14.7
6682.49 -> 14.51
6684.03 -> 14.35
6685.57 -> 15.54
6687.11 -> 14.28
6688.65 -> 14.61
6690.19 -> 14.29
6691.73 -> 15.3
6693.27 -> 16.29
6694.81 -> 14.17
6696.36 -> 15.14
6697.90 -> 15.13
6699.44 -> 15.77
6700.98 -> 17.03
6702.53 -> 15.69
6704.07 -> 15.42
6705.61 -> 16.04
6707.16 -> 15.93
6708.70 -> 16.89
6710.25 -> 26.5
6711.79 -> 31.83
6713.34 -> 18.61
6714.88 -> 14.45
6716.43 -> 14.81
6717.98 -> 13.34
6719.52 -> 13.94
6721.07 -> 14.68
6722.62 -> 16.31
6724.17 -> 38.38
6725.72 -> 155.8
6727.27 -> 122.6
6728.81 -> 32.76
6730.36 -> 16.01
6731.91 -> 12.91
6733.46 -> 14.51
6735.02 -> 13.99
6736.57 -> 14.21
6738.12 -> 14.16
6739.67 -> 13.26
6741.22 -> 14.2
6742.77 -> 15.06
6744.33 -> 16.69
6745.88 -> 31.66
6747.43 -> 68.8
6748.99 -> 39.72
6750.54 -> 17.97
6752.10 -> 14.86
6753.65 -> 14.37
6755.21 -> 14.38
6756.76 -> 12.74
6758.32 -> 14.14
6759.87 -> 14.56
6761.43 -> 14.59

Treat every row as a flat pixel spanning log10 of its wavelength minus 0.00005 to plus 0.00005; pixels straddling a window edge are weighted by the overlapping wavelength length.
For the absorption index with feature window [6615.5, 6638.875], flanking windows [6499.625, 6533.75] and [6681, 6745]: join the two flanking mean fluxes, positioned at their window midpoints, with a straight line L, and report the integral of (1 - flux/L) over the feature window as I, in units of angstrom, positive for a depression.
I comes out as 5.4 angstrom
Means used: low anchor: 15.2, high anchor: 22.7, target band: 15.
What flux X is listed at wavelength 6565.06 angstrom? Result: 16.3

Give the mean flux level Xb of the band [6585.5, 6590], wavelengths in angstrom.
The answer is 15.3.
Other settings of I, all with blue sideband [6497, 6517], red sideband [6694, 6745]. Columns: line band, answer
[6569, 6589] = 3.56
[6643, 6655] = 3.72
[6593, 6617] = 4.98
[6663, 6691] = 9.41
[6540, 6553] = 1.30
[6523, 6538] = 0.74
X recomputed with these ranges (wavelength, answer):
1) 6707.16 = 15.93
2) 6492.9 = 14.48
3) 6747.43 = 68.8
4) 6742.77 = 15.06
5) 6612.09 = 13.9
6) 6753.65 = 14.37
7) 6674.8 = 15.39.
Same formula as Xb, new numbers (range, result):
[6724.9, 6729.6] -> 103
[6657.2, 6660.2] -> 14.1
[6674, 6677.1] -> 15.5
